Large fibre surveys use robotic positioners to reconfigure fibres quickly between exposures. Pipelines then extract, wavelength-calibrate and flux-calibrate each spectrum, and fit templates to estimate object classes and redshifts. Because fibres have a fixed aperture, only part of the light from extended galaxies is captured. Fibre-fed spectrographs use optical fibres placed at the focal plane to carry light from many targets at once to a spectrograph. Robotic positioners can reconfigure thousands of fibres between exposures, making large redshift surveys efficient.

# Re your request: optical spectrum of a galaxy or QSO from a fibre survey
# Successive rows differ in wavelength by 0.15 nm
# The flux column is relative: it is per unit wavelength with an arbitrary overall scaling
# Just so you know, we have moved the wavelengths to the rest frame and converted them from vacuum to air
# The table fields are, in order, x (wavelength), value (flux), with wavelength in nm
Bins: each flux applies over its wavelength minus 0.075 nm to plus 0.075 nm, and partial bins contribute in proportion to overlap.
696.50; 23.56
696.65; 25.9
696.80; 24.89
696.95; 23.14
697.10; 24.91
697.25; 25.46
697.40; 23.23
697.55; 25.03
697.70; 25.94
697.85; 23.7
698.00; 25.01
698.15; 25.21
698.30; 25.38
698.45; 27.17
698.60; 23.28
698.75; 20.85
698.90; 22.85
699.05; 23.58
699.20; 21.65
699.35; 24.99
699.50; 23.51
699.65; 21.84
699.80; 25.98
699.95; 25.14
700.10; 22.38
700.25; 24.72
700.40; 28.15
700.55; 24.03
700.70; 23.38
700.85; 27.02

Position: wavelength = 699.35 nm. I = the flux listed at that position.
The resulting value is 24.99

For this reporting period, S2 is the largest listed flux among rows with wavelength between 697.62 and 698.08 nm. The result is 25.94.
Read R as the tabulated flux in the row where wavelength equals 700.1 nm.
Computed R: 22.38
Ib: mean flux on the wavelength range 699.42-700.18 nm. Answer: 23.8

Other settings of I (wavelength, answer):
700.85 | 27.02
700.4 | 28.15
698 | 25.01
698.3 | 25.38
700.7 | 23.38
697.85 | 23.7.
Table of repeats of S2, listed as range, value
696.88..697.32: 25.46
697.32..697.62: 25.03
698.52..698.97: 23.28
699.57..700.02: 25.98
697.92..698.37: 25.38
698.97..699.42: 24.99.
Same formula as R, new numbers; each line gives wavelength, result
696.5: 23.56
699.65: 21.84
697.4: 23.23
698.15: 25.21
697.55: 25.03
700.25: 24.72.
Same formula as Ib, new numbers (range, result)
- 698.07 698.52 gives 25.9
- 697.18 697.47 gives 24.3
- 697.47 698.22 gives 25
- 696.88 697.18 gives 24.1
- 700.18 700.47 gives 26.4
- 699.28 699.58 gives 24.2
